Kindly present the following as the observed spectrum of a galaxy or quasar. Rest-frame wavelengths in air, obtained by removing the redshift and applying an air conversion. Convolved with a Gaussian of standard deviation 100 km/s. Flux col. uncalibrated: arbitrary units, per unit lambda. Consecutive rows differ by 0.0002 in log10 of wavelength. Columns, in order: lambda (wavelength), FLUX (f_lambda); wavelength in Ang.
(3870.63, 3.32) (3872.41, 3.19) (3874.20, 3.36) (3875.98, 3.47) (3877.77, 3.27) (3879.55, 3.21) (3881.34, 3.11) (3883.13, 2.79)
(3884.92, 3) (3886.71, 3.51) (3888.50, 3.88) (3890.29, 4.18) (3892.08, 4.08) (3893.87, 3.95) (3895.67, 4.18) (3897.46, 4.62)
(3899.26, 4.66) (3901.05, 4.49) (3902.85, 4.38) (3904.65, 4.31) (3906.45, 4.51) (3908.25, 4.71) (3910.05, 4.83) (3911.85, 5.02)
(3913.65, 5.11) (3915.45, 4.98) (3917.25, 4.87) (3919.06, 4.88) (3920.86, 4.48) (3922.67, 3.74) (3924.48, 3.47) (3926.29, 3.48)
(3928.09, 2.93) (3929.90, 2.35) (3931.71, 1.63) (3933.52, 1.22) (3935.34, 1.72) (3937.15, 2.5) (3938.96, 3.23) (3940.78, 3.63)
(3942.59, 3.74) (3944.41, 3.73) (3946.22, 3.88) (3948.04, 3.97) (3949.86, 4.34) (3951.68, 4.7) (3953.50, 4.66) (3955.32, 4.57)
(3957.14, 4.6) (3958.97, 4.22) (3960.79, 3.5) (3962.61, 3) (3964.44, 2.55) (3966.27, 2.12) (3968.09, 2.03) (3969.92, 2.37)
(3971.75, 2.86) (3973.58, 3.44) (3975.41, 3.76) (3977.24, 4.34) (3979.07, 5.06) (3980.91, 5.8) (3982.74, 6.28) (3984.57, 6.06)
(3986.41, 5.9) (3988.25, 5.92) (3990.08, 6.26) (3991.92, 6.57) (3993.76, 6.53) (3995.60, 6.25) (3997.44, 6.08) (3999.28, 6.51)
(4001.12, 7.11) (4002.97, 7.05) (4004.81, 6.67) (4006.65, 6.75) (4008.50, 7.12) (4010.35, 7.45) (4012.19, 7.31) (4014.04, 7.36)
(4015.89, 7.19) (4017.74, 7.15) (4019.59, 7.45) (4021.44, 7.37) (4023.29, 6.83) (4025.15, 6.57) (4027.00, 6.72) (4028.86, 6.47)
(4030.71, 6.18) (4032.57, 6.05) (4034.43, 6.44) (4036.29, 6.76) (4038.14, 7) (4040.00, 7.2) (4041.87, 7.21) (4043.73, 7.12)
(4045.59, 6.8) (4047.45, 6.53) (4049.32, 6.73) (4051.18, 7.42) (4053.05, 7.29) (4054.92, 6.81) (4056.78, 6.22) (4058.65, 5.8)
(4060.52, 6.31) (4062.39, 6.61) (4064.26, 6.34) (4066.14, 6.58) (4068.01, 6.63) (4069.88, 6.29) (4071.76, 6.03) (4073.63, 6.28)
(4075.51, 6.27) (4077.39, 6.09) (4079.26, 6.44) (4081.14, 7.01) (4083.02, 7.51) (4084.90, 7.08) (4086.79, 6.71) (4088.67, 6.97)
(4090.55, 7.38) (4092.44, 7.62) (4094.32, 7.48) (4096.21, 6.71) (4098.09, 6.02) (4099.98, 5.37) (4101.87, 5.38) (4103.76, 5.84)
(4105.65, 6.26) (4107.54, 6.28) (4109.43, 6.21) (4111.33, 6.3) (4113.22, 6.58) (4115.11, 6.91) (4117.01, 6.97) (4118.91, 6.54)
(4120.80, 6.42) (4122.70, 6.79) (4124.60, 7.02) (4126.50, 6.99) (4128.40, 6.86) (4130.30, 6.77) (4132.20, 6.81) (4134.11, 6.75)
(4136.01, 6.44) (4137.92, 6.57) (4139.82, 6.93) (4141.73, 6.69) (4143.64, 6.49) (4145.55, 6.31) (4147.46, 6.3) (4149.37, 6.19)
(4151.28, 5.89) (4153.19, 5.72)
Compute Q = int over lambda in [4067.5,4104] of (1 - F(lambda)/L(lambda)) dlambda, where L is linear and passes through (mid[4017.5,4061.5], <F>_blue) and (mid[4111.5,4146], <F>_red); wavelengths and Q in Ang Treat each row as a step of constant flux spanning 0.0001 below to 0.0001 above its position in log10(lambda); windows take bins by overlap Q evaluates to 0.90 Ang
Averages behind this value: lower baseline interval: 6.76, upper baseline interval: 6.71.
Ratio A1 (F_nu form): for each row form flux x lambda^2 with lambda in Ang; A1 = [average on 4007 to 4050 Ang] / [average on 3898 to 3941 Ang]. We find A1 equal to 1.9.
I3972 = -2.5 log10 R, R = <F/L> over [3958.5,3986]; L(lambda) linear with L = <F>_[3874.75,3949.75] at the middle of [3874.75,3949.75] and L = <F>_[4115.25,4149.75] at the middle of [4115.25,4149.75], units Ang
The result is 0.18 mag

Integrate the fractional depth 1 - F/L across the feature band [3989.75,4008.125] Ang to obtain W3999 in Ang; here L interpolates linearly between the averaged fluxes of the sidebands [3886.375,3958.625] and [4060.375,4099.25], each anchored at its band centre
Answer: -4.6 Ang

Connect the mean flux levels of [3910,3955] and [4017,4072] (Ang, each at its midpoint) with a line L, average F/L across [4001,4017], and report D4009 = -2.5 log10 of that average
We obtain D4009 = -0.230 mag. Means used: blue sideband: 3.71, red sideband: 6.7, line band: 7.11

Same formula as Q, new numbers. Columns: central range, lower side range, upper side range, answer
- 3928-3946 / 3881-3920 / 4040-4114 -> 7.8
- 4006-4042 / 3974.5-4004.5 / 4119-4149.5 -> -4.6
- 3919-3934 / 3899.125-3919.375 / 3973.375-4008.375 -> 5.7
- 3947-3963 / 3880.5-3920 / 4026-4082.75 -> 2.8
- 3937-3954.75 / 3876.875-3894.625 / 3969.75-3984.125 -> 0.8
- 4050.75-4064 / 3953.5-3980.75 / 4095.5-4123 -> -3.3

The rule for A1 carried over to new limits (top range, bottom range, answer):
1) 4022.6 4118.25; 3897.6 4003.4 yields 1.62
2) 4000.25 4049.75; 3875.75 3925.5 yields 1.78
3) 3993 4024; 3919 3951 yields 2.23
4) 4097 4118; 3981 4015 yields 0.99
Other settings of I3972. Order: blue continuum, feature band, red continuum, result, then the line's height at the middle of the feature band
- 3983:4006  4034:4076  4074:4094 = 0.016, 6.75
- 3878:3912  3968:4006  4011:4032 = 0.140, 6.16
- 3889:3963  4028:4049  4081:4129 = -0.187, 5.64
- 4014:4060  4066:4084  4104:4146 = 0.035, 6.73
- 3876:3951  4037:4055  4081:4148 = -0.233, 5.66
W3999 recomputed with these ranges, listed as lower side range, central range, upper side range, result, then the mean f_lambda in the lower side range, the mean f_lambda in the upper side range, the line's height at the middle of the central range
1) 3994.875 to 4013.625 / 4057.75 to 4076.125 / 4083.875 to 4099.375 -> 1.6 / 6.85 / 6.96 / 6.93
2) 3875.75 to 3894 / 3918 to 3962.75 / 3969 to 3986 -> 6.0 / 3.48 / 4.48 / 4.08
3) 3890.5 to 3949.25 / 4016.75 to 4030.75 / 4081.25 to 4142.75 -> -3.9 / 3.86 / 6.67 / 5.38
